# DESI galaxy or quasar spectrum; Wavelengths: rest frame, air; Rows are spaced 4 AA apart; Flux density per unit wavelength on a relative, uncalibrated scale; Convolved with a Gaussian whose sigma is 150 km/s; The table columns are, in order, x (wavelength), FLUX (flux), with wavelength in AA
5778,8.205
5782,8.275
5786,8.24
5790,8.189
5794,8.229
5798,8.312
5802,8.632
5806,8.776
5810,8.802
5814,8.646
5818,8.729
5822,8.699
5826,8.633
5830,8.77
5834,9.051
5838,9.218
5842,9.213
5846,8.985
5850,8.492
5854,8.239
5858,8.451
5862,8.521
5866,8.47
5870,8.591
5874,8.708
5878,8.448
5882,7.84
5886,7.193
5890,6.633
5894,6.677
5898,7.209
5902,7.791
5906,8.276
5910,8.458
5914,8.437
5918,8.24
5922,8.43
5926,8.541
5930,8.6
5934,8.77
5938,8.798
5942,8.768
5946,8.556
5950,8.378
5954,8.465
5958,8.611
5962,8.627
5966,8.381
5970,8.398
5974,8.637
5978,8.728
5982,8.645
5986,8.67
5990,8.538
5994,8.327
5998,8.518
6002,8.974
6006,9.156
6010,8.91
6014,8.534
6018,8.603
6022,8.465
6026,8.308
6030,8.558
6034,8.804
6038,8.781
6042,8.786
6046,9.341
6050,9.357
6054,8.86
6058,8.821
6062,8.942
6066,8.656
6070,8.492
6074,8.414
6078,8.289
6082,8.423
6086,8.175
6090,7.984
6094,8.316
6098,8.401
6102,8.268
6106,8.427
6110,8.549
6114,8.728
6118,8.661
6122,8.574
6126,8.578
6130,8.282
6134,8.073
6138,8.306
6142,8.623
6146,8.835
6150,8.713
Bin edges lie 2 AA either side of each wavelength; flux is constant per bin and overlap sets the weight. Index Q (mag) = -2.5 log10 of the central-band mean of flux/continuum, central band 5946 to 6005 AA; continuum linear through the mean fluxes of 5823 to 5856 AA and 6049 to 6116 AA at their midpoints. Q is 0.01 mag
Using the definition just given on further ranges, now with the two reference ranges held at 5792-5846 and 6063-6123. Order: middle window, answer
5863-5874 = 0.017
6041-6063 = -0.069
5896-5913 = 0.090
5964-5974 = 0.018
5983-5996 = 0.004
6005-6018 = -0.035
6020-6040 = -0.010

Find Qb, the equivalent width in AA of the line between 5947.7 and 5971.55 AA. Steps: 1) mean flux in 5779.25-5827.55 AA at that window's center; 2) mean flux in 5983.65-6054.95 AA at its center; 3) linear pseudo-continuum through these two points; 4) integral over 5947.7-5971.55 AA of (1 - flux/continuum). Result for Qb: 0.6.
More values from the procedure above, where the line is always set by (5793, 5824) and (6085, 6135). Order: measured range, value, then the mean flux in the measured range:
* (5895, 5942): 1.3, 8.31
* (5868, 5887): 0.8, 8.21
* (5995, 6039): -1.1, 8.68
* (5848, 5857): 0.2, 8.38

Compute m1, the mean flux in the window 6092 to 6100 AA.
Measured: 8.36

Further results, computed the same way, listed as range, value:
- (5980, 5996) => 8.54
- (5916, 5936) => 8.52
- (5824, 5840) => 8.92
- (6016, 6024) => 8.53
